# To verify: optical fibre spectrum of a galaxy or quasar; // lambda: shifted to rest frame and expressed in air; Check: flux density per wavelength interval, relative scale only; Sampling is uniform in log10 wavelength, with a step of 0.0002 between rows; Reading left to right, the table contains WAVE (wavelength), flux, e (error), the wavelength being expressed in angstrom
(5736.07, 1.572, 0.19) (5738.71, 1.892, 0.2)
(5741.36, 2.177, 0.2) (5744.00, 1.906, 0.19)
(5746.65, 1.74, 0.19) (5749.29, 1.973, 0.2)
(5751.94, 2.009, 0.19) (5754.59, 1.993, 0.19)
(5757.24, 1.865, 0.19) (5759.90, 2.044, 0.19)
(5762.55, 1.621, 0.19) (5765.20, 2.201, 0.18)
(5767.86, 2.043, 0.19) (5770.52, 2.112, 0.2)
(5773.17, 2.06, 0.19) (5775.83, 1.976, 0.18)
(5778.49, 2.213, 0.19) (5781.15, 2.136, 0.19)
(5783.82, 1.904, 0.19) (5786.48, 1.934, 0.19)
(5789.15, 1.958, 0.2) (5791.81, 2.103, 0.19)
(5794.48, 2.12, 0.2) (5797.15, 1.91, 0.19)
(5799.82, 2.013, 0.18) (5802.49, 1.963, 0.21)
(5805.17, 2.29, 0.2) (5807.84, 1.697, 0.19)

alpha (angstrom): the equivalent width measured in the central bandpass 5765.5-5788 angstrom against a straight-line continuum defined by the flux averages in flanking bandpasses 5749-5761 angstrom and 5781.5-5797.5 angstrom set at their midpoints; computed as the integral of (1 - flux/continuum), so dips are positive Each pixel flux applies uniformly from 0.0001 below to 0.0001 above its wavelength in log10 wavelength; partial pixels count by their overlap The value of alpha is -0.7 angstrom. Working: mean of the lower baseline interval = 1.97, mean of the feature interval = 2.05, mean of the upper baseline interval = 2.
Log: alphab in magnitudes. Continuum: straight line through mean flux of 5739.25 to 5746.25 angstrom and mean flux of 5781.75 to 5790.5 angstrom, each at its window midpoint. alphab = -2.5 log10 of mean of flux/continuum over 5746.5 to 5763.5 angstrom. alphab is 0.04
